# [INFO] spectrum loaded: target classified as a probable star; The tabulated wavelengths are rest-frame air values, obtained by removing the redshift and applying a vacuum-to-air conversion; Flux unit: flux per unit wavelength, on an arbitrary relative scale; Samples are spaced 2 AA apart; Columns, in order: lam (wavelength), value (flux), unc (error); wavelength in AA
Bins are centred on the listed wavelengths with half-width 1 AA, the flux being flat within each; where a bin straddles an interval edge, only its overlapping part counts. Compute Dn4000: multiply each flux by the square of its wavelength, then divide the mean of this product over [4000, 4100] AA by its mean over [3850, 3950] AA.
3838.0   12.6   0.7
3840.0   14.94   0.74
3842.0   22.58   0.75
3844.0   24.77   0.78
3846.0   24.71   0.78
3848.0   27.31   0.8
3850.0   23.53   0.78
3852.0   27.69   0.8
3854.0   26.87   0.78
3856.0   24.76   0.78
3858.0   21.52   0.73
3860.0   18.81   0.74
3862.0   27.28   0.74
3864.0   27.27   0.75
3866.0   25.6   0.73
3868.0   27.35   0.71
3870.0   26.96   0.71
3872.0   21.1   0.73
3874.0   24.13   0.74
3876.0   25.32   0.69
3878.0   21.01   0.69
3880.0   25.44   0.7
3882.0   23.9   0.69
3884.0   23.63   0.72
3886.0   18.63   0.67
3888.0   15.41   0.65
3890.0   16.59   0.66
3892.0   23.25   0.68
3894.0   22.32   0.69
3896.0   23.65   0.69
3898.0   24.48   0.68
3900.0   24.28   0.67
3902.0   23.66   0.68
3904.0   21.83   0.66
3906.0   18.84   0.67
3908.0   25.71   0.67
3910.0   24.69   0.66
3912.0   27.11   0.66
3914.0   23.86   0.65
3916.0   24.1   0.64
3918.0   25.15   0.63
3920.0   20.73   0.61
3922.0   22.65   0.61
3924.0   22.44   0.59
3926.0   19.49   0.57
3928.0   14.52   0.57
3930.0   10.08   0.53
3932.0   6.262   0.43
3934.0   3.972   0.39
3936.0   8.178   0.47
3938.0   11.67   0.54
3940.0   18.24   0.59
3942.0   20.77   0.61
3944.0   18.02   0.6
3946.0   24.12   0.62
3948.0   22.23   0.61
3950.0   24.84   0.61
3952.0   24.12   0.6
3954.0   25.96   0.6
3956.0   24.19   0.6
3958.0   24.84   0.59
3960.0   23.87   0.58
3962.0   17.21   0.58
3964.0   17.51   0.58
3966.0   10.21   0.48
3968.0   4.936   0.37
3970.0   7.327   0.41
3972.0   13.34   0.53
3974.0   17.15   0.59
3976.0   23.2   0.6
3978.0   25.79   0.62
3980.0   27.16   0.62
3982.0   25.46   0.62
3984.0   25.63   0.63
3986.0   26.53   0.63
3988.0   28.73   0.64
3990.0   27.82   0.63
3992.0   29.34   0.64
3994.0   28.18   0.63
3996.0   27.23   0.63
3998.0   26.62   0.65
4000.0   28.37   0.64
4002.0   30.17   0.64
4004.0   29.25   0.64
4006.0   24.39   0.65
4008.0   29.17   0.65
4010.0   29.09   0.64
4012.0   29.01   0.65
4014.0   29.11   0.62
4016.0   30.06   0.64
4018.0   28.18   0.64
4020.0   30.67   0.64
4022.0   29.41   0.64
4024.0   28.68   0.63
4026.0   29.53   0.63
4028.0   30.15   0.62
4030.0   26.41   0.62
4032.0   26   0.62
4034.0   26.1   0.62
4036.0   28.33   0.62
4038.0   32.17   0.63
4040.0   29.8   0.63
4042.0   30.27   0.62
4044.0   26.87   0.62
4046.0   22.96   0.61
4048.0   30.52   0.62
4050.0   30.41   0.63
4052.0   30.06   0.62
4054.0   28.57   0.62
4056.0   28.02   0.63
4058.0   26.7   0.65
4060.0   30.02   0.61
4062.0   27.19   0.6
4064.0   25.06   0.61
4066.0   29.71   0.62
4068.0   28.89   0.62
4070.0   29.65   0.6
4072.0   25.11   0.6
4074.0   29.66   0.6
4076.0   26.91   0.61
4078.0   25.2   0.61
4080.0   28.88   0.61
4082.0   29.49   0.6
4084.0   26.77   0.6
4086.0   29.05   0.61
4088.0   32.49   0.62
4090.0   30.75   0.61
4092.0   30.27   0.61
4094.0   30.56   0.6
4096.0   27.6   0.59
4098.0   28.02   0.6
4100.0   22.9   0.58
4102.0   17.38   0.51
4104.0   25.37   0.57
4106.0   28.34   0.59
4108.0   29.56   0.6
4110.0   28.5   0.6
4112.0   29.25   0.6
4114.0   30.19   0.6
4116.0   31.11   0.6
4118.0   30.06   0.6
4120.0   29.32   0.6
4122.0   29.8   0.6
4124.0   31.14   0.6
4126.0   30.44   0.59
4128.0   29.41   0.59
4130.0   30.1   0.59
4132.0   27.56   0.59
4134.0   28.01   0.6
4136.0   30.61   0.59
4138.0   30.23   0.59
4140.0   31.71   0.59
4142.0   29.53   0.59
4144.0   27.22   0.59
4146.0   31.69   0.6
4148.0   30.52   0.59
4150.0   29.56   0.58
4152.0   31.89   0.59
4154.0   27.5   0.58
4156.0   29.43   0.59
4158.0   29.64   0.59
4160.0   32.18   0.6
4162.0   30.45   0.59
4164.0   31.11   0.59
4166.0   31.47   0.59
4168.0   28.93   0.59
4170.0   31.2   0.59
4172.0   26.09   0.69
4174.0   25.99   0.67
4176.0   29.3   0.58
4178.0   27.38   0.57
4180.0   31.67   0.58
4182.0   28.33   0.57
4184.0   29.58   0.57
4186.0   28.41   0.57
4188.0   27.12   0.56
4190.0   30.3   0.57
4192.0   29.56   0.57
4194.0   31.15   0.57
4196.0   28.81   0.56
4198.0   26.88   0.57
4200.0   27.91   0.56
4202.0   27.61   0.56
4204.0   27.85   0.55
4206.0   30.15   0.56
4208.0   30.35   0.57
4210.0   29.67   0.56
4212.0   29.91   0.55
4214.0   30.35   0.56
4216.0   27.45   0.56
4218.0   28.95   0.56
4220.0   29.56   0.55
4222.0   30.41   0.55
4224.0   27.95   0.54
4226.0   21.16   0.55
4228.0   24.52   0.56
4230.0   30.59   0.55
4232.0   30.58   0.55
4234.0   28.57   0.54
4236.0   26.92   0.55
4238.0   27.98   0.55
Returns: 1.44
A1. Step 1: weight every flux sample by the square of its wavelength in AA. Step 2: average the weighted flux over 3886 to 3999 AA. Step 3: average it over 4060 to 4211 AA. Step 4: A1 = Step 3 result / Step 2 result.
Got 1.5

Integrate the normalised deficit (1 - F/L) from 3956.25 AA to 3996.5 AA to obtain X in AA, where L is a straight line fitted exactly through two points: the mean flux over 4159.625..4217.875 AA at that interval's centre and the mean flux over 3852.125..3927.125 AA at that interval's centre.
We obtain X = 5.59 AA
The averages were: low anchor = 23.3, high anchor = 29.2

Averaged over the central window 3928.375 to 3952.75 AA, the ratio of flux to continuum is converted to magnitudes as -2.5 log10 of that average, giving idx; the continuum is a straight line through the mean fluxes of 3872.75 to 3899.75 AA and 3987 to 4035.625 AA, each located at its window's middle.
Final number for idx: 0.49 mag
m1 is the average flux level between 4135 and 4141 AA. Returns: 30.8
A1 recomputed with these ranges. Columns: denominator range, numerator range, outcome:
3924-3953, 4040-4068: 1.82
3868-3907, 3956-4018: 1.12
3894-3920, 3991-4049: 1.27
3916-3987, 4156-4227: 1.73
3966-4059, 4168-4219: 1.19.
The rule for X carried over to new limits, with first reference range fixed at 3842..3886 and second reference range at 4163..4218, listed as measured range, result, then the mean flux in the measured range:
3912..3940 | 9.4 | 16.8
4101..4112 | 0.7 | 26.1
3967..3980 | 4.9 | 16.2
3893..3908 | 1.3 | 22.9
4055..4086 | -0.5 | 27.9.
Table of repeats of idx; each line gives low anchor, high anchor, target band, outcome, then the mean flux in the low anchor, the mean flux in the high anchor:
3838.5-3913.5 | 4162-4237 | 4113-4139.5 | -0.09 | 23.4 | 28.8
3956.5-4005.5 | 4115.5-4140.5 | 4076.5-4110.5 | 0.02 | 22.8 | 29.9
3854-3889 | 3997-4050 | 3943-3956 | 0.12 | 23.5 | 28.5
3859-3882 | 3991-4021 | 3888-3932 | 0.20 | 24.5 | 28.6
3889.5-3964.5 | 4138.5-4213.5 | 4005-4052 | -0.19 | 20.5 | 29.4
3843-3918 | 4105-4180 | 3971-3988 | 0.12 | 23.7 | 29.7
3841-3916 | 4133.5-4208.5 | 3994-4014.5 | -0.08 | 23.7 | 29.4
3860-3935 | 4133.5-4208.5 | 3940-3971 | 0.20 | 21.7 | 29.4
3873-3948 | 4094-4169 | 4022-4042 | -0.14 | 20.2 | 29.1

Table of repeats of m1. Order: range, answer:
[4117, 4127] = 30.2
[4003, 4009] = 27.6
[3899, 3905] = 23.3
